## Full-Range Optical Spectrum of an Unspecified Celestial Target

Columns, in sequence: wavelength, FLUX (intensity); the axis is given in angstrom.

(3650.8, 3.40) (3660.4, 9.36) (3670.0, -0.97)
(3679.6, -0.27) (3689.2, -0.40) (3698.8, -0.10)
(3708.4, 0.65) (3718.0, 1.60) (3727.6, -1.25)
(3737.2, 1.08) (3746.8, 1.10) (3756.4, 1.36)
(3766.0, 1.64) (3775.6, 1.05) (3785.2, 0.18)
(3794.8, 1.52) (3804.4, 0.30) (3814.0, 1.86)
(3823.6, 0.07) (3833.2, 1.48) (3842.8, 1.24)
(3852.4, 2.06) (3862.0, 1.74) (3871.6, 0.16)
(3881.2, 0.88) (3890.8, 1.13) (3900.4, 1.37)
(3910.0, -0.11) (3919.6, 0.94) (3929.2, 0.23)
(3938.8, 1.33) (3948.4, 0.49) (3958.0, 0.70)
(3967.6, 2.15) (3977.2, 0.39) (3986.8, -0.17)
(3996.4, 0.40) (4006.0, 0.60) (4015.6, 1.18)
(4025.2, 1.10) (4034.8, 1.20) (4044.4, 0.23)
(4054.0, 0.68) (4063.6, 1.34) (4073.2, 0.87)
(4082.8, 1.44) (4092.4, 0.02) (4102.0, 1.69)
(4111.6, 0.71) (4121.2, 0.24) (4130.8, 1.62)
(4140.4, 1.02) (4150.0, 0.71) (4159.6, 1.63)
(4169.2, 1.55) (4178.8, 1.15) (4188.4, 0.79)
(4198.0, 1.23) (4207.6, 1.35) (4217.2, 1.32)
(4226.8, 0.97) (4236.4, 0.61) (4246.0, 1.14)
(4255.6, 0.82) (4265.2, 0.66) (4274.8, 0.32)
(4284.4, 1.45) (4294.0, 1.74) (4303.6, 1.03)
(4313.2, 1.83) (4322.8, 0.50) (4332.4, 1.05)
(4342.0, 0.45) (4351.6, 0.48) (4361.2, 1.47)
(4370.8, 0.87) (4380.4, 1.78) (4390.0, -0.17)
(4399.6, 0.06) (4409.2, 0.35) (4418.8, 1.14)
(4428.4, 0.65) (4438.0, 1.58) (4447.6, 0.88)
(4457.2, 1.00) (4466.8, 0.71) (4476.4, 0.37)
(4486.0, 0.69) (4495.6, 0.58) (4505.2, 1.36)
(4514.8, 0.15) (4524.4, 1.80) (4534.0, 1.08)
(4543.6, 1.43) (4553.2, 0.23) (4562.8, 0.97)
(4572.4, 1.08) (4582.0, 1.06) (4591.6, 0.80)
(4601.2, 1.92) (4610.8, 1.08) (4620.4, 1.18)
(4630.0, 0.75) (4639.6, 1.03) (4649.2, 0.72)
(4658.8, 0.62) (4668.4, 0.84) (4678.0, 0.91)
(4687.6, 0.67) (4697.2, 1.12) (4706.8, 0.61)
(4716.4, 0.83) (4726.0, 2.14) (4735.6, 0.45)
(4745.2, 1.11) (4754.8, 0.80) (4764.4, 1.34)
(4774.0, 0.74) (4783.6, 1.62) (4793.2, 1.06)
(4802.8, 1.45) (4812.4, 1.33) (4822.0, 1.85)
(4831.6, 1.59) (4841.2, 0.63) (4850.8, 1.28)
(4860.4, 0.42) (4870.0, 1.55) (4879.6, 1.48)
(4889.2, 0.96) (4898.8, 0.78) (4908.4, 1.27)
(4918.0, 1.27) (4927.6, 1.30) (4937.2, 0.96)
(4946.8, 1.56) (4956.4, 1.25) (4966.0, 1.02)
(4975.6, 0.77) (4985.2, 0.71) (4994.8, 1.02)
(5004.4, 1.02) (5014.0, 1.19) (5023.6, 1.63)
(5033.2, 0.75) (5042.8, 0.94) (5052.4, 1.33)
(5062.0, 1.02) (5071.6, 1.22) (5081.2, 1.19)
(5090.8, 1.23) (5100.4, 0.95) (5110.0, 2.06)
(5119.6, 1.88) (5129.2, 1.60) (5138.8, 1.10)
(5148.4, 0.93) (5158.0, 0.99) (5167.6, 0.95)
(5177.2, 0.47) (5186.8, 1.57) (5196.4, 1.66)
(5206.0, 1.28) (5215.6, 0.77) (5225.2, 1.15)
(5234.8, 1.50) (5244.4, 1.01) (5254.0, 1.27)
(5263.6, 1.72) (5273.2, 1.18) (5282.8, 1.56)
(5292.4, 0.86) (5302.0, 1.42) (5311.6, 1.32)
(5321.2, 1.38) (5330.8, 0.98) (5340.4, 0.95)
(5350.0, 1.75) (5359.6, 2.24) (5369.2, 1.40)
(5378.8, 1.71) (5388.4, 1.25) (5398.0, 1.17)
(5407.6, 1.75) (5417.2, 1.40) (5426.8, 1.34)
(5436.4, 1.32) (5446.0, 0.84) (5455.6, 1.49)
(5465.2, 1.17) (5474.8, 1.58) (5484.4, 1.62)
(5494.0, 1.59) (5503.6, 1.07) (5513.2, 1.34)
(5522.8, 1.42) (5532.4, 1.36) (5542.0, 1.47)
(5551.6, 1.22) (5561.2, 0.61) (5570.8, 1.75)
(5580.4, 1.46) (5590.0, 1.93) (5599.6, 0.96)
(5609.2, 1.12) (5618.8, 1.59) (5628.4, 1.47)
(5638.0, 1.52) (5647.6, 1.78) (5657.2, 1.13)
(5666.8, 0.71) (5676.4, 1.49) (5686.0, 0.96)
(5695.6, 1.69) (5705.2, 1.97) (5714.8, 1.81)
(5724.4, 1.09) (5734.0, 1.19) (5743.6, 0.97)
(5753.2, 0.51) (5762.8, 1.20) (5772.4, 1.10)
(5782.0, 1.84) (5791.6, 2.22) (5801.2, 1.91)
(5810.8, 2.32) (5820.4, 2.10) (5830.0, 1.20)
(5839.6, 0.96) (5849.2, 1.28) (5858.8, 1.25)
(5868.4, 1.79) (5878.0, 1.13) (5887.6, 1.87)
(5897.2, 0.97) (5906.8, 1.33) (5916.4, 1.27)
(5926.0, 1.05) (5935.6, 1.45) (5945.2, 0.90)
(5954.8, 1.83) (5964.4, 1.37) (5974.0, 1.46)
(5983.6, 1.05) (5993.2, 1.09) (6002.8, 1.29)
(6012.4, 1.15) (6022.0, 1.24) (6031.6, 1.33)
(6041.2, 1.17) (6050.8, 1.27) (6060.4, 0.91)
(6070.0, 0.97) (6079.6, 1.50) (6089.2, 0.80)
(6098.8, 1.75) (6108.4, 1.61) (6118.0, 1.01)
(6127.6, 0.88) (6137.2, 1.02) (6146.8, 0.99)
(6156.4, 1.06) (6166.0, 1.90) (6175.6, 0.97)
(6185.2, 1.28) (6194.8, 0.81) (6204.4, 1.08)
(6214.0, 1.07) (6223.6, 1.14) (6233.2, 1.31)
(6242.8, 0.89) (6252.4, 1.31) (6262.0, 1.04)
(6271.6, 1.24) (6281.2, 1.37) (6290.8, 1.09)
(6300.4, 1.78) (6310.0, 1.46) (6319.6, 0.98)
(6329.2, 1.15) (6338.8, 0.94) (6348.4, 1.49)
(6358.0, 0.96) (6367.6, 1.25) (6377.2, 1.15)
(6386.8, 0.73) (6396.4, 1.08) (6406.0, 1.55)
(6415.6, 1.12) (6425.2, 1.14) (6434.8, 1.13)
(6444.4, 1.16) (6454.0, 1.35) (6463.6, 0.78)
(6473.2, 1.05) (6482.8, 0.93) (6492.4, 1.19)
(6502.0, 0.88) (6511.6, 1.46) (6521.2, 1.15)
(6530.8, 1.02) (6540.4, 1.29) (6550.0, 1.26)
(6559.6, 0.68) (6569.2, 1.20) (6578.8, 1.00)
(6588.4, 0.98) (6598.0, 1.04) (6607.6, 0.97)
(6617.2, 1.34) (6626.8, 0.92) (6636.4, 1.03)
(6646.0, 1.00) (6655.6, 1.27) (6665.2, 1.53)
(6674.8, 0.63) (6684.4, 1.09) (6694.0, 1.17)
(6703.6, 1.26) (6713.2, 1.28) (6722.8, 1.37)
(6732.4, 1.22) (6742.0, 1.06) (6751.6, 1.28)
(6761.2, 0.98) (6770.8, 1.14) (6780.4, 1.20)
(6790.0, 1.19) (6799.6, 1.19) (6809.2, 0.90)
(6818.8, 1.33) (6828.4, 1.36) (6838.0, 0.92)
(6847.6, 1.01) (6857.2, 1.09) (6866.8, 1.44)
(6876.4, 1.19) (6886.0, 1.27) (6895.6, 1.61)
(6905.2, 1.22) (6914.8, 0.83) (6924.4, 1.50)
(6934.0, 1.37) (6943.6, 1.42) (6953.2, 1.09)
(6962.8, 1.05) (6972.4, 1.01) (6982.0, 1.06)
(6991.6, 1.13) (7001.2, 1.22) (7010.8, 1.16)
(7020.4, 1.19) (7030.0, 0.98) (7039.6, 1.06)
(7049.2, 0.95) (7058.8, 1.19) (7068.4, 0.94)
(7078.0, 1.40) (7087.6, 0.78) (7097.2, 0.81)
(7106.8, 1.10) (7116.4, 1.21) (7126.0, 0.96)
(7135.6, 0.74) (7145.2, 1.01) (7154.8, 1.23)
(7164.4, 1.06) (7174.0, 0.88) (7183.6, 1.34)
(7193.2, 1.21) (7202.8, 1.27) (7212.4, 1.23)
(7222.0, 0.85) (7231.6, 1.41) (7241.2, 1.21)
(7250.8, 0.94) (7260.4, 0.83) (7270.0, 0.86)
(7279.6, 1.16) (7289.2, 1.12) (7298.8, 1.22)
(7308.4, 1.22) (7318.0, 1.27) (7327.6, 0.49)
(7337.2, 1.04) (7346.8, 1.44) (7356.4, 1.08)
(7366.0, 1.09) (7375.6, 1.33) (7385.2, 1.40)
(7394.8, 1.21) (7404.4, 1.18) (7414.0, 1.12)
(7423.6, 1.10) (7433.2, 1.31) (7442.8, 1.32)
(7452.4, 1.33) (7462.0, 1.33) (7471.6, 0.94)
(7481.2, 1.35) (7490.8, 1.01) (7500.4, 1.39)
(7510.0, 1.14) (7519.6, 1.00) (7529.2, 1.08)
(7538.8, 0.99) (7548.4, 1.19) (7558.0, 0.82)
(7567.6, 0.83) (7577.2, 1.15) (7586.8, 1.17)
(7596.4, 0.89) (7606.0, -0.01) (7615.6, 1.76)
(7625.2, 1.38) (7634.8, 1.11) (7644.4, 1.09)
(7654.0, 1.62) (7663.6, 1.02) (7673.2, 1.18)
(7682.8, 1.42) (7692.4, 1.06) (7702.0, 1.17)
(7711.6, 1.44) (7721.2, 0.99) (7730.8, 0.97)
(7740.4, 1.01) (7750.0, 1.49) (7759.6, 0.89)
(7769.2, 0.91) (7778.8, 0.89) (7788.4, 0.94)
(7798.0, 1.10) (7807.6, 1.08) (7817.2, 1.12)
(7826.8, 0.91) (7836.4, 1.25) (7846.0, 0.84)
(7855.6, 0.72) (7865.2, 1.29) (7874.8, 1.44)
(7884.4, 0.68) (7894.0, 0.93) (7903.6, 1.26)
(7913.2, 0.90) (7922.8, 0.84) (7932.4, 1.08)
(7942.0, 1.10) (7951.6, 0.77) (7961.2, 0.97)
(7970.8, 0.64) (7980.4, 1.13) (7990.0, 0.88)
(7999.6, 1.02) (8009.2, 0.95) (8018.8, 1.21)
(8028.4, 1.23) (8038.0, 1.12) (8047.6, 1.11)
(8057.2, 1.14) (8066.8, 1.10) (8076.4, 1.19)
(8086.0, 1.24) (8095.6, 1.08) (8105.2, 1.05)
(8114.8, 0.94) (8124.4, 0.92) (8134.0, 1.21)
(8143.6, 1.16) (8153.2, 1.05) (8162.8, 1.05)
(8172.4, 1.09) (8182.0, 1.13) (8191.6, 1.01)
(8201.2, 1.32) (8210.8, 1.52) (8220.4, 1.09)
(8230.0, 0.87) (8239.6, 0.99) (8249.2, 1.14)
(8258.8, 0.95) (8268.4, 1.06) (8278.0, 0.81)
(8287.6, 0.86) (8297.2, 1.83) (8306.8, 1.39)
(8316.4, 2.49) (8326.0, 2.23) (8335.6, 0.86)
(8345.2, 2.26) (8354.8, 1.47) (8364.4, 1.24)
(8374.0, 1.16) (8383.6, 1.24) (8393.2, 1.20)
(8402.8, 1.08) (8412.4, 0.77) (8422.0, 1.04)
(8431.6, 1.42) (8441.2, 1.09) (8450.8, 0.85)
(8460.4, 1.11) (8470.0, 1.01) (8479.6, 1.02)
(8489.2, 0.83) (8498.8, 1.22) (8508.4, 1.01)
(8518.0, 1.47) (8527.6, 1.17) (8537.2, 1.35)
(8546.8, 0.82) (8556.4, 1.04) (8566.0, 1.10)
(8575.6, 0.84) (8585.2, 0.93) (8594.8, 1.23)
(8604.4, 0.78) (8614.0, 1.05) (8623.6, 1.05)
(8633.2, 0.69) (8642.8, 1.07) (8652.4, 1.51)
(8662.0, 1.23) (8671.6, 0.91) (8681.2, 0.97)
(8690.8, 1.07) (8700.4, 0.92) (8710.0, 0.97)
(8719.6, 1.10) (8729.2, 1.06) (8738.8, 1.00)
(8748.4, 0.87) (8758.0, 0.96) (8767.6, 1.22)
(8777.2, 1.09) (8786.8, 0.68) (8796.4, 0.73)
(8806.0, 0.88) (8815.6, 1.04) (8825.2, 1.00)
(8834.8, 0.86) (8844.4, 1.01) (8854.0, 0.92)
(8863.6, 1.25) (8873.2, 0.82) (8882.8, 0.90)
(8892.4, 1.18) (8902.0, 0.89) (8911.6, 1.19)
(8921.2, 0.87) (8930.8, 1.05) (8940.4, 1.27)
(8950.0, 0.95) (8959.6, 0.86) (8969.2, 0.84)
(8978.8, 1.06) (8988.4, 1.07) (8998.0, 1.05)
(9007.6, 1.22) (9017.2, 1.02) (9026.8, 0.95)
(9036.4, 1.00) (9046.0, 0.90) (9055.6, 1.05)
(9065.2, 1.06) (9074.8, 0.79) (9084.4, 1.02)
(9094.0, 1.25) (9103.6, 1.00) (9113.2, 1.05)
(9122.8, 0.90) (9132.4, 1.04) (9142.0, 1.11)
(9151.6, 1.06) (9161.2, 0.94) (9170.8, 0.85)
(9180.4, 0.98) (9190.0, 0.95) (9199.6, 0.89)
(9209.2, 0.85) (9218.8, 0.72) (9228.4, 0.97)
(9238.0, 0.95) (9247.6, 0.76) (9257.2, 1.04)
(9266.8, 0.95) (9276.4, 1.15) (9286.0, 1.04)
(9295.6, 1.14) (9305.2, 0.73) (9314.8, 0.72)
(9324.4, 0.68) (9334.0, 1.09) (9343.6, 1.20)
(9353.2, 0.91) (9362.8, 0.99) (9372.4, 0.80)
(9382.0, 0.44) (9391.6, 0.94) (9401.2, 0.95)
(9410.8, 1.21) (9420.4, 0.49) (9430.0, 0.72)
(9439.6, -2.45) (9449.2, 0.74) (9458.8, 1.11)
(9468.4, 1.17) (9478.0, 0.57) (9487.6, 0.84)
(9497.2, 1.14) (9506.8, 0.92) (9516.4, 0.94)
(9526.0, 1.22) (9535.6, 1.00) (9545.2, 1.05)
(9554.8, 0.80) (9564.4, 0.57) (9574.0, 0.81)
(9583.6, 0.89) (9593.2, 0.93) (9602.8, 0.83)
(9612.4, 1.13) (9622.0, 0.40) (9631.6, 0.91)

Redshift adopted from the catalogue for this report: 0.268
